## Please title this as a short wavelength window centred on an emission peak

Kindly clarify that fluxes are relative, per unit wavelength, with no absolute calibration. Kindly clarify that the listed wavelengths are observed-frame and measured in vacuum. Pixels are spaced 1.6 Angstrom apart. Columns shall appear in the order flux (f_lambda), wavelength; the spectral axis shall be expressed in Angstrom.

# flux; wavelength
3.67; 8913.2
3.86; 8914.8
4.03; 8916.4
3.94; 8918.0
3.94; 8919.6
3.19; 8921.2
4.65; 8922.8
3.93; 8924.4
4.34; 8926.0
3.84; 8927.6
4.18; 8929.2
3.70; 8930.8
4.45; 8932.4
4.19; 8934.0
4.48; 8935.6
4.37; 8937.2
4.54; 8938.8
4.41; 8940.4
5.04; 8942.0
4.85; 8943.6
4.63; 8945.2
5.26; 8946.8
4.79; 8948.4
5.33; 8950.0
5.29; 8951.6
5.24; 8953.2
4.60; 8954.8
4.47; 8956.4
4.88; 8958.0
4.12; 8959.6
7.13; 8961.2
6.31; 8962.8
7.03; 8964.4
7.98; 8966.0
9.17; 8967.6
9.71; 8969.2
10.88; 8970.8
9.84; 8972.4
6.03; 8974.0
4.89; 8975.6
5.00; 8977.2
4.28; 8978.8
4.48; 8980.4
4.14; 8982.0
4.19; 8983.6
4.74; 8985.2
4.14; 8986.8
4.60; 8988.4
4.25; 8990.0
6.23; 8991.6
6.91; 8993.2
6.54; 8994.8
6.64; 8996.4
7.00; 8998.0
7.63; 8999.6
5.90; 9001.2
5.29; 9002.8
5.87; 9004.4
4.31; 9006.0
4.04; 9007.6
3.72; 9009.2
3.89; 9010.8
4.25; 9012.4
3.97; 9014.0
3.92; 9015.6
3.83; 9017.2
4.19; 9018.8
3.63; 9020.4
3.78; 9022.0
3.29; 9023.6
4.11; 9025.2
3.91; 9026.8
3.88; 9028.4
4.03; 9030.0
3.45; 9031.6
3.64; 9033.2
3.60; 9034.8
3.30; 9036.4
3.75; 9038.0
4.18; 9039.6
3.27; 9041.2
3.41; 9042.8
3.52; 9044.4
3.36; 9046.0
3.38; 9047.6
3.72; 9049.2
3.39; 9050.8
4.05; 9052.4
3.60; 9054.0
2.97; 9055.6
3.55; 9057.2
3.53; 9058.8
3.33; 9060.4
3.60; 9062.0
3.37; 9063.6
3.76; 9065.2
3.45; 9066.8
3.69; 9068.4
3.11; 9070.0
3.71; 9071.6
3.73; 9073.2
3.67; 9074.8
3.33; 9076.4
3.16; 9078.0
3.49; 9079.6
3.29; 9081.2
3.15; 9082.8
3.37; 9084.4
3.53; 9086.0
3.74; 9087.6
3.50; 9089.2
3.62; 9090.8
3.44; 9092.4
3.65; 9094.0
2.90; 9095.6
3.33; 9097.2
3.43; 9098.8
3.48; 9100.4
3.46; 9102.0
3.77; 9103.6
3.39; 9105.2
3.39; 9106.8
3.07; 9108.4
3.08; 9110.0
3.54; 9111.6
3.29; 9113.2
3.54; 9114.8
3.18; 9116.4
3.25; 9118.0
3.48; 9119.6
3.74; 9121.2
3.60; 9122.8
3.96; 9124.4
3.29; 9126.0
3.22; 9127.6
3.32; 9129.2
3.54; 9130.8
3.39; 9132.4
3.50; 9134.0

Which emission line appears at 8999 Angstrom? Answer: [N II]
